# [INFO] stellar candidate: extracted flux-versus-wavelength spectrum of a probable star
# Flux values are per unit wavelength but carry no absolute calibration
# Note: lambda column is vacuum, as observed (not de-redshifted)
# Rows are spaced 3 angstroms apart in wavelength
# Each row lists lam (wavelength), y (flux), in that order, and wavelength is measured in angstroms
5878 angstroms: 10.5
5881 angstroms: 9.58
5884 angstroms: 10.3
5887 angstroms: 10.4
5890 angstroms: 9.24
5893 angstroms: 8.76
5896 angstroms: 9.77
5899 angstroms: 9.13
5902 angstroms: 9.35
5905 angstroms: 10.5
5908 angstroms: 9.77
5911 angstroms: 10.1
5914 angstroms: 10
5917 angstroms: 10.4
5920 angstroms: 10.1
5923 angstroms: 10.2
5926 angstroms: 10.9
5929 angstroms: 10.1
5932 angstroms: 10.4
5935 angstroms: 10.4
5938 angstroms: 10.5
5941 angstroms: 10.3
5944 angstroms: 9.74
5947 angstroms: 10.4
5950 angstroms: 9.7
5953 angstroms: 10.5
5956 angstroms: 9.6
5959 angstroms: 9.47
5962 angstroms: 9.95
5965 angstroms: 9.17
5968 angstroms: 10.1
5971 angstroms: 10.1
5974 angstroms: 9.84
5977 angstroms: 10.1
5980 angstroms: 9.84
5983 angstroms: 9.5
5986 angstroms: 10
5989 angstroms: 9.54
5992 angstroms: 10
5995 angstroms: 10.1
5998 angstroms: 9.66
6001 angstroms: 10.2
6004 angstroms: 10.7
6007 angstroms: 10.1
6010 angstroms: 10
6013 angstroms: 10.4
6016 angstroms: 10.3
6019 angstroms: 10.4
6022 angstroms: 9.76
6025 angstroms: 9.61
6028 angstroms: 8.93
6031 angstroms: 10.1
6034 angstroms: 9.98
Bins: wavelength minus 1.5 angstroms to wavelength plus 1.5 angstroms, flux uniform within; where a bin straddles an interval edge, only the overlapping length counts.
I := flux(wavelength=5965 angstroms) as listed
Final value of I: 9.17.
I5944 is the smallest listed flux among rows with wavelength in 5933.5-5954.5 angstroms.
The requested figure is 9.7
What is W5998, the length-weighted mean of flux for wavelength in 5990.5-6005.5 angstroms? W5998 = 10.1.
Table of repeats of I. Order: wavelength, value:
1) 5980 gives 9.84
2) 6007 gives 10.1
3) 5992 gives 10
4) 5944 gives 9.74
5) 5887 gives 10.4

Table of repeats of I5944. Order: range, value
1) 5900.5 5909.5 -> 9.35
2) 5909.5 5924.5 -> 10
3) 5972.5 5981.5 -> 9.84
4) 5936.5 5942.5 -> 10.3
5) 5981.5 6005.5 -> 9.5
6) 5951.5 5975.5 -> 9.17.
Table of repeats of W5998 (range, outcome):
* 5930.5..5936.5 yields 10.4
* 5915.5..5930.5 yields 10.3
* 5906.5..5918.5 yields 10.1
